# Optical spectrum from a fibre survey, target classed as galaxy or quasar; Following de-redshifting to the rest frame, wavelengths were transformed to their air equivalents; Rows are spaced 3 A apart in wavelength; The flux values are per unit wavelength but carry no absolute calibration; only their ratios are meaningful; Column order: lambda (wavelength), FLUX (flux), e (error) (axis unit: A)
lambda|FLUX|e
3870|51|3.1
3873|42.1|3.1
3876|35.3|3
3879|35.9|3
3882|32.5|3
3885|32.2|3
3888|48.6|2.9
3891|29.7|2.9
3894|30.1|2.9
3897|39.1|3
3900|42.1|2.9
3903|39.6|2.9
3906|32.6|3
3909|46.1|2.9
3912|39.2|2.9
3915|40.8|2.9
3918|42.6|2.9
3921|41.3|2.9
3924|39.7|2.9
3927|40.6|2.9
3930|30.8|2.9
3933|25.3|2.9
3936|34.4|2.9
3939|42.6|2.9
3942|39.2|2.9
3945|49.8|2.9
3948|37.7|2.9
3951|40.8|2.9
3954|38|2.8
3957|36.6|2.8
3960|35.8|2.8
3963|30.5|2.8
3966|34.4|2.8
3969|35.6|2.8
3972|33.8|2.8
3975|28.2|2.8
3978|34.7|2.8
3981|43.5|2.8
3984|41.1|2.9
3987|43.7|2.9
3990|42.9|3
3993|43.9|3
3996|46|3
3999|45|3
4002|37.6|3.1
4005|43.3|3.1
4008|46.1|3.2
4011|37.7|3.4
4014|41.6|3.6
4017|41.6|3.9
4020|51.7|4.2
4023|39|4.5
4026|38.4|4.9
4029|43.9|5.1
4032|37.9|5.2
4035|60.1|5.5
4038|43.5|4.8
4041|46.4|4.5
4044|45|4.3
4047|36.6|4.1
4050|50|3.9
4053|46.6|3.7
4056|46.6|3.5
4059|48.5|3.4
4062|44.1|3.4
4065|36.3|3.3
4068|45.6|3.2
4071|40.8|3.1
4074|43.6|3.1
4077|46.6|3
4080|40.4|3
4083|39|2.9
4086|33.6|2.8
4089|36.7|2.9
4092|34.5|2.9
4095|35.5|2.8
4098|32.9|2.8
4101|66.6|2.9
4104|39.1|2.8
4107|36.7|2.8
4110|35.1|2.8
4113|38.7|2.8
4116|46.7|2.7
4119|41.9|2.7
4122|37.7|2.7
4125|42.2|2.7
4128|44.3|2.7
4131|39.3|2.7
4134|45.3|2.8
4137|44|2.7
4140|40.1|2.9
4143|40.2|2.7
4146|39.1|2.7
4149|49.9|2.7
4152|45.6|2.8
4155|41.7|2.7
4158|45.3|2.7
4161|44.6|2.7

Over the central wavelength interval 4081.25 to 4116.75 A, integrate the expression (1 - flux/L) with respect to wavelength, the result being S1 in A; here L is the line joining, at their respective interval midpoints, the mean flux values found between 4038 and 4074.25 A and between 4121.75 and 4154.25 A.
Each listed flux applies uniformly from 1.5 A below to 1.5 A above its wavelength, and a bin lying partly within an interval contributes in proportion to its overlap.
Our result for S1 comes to 3.2 A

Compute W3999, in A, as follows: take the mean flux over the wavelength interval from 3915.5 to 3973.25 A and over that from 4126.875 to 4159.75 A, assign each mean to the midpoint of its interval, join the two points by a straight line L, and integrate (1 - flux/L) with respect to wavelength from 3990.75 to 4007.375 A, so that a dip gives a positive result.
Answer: -1.8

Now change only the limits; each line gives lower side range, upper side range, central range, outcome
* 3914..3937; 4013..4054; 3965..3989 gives 2.1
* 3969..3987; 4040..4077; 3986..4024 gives -3.7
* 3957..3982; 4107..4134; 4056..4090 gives -2.6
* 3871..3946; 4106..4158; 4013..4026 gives -1.0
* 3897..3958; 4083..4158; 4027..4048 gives -2.4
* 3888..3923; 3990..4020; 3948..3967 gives 2.2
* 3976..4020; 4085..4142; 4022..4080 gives -3.7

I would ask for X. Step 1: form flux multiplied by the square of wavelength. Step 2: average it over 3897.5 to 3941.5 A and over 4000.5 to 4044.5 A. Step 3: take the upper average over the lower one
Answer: 1.2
